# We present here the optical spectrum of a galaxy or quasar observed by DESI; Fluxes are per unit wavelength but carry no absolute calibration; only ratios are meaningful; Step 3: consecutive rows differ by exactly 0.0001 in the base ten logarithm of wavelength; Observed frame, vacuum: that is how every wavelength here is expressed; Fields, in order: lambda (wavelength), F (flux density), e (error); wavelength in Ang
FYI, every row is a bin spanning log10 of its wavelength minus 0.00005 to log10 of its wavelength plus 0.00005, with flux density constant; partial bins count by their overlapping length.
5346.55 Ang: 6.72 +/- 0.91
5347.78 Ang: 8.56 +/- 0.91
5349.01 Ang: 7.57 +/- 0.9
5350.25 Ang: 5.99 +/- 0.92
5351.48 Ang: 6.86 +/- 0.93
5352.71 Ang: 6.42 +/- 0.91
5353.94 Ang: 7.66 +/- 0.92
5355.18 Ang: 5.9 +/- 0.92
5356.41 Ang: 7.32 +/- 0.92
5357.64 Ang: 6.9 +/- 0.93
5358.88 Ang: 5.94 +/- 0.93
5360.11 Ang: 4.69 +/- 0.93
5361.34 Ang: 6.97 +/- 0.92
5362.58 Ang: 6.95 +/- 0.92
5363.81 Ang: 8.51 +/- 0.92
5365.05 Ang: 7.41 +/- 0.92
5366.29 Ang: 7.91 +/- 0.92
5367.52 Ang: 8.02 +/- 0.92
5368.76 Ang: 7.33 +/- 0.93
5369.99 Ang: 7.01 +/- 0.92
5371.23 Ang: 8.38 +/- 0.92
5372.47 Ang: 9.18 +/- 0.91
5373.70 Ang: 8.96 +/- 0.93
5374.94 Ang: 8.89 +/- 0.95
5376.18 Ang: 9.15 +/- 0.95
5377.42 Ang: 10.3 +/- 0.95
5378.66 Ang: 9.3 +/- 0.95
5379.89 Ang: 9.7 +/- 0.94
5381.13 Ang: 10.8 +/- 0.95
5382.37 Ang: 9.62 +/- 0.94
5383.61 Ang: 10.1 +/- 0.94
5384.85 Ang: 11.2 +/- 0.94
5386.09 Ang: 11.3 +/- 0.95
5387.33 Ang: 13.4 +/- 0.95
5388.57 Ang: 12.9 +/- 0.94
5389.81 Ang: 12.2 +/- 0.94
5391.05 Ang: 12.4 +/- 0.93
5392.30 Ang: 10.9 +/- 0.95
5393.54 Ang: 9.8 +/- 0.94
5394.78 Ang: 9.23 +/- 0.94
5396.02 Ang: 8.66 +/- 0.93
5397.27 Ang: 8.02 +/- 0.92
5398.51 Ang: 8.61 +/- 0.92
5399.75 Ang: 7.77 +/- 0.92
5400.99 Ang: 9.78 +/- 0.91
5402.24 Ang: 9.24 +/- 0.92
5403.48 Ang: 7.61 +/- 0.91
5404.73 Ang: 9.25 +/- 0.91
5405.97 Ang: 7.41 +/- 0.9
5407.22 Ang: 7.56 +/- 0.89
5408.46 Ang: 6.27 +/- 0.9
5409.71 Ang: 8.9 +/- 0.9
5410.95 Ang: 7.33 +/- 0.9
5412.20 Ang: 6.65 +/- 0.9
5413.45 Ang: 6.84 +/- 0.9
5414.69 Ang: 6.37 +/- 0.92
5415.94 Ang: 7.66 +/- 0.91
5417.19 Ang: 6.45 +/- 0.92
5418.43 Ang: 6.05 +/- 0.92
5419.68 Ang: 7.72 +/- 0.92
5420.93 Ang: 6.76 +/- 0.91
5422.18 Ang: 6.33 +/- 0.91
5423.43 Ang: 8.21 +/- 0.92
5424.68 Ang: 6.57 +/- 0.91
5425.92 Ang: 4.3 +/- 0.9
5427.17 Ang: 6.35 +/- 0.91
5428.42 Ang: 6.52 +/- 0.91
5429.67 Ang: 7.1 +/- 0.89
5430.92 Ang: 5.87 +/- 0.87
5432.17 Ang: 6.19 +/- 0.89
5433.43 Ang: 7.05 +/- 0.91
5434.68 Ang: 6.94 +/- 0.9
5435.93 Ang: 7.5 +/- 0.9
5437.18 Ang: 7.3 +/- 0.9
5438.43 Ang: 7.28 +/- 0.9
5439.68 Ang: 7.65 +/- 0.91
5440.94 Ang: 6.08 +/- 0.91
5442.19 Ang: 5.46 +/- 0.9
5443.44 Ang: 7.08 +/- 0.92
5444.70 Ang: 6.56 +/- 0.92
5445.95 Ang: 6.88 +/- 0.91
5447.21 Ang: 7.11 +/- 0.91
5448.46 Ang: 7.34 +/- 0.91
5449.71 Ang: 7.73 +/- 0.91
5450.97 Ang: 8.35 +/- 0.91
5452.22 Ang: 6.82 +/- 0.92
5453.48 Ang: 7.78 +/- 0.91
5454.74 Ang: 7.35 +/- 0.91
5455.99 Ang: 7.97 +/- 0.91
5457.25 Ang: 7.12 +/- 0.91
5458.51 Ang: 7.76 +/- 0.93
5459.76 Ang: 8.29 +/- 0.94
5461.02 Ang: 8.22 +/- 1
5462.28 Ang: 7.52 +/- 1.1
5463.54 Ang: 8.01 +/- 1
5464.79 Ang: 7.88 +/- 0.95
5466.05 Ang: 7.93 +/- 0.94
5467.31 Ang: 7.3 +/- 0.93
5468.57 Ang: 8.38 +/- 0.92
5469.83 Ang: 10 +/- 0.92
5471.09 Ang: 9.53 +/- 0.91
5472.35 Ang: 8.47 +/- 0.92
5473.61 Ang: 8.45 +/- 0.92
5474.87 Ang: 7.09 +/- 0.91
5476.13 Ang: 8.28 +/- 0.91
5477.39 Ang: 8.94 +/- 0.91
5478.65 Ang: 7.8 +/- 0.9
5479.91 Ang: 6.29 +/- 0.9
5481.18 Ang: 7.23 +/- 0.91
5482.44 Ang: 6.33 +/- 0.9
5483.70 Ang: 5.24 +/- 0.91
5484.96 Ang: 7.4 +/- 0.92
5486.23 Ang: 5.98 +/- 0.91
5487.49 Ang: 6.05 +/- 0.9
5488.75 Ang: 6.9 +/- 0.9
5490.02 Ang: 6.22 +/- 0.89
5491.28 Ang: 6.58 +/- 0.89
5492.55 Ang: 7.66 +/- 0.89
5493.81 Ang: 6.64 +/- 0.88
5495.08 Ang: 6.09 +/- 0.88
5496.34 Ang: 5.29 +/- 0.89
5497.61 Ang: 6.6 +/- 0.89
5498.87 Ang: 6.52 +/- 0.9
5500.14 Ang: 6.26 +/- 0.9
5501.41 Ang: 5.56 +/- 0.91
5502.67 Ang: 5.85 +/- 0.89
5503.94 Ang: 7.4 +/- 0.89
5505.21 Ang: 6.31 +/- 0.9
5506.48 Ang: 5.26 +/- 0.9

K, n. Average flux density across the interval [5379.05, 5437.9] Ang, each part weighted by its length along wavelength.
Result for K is 8.31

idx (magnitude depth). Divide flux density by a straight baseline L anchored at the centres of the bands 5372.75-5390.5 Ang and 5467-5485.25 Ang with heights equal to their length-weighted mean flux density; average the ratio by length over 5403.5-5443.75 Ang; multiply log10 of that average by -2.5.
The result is 0.32 mag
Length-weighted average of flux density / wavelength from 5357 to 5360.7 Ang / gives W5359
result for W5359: 5.86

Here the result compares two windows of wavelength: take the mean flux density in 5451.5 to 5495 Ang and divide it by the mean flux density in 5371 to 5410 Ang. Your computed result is 0.78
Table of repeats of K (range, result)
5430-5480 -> 7.55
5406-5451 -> 6.88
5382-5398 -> 10.7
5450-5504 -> 7.29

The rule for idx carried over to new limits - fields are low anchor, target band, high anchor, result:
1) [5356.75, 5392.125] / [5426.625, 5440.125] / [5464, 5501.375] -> 0.17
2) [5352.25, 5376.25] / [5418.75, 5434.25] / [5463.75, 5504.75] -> 0.11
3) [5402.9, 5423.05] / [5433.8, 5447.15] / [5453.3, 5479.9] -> 0.11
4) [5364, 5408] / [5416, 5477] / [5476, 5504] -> 0.06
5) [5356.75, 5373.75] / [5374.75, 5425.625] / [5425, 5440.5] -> -0.25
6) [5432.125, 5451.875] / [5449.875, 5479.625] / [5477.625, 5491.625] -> -0.18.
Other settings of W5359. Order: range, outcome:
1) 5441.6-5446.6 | 6.5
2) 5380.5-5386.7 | 10.6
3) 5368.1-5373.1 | 7.98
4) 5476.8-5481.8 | 7.55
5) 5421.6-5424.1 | 7.27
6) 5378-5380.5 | 9.54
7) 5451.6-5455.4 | 7.32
